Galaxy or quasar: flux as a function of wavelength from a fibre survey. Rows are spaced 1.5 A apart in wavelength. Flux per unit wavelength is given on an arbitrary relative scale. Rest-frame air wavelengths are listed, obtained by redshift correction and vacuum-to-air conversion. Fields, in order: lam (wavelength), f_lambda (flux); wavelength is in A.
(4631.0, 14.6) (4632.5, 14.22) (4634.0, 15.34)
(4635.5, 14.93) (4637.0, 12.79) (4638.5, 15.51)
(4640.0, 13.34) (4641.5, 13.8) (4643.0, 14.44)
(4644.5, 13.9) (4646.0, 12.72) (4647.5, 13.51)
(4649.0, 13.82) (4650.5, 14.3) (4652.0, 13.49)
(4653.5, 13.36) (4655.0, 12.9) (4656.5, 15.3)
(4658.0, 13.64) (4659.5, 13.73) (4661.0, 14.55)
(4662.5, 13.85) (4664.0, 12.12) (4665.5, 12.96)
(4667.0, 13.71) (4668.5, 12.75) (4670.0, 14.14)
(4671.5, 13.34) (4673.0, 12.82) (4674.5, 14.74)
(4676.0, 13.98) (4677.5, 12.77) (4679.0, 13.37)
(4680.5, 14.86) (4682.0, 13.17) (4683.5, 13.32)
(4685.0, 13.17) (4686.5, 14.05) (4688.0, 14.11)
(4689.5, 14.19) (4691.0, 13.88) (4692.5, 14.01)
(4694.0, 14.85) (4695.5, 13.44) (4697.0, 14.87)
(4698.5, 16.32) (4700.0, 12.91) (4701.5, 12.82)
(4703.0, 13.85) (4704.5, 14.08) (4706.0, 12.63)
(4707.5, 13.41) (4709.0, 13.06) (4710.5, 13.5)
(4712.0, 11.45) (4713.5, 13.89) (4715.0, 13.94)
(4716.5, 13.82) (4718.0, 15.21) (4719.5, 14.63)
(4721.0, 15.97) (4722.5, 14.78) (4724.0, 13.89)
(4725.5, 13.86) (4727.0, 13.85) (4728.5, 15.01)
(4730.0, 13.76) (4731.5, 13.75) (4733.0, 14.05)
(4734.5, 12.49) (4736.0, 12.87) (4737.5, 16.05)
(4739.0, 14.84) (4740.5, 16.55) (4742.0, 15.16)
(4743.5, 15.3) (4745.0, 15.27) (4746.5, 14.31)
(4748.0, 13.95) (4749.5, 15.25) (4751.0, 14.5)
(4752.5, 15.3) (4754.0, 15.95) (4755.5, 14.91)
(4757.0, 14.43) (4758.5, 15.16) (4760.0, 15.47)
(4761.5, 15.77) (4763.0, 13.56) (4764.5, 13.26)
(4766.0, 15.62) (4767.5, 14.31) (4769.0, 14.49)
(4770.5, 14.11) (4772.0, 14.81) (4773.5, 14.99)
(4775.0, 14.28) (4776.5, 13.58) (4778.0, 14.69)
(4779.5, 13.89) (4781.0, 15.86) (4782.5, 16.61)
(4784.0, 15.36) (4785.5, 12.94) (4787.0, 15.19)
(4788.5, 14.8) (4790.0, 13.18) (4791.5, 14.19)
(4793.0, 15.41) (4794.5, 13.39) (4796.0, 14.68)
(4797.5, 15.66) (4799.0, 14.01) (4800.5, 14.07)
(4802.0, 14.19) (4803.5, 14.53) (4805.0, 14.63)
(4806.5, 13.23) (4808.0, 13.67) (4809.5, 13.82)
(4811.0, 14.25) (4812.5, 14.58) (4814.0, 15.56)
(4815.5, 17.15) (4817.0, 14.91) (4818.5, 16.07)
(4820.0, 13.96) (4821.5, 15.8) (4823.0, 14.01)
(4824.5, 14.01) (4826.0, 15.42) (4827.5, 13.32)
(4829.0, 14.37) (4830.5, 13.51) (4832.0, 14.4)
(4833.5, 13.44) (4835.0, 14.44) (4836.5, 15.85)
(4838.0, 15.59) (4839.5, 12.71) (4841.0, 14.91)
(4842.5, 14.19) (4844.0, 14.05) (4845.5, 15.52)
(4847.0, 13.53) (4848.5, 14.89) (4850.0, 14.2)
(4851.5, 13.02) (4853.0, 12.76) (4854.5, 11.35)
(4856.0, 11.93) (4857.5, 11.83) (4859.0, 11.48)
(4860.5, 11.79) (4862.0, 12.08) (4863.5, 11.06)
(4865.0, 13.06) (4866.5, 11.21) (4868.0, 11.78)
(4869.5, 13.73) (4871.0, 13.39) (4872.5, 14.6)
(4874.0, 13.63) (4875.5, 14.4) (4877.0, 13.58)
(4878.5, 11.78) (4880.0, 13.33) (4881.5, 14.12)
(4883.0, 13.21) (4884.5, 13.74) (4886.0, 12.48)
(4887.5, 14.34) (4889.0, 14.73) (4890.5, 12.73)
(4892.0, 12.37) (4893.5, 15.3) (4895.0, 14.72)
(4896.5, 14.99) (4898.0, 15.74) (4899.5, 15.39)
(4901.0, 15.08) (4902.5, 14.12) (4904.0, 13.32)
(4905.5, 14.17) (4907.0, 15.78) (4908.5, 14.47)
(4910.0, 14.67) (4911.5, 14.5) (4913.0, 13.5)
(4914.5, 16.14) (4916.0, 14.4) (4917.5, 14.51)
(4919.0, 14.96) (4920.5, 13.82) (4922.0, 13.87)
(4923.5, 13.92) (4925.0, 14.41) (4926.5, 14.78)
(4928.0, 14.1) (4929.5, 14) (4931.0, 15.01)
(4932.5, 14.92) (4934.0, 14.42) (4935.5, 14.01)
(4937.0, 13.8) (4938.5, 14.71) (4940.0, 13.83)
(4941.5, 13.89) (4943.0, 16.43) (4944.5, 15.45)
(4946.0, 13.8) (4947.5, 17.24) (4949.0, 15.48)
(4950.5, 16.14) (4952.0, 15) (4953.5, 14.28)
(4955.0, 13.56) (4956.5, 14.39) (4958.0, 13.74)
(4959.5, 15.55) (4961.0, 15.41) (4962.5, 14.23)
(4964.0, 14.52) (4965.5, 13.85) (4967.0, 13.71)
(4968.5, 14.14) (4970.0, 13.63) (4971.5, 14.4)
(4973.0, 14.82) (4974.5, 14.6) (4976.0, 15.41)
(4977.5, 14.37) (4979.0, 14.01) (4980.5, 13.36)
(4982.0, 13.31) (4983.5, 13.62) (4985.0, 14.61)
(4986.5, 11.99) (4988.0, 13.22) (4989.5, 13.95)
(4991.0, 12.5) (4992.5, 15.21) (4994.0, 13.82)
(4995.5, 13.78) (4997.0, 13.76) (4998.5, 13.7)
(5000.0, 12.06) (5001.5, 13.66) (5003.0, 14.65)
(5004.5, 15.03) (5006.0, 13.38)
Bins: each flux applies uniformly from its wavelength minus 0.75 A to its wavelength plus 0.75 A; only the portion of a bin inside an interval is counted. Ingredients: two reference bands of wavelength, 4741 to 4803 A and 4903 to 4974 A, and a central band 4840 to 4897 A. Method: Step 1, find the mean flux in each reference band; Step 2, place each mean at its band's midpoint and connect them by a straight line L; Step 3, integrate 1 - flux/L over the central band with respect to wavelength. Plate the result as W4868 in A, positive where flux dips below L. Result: 5.1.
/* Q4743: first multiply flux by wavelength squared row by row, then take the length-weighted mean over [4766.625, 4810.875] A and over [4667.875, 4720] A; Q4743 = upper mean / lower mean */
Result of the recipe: 1.1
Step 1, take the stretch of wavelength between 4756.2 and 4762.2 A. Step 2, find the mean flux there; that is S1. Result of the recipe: 15.2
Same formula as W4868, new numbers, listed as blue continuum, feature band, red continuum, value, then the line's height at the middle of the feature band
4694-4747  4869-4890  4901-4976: 1.2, 14.4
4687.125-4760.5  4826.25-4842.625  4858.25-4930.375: -0.3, 14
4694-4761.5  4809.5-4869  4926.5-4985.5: 2.6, 14.4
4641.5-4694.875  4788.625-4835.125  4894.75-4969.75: -0.8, 14.2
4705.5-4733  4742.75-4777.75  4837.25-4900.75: -2.3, 13.8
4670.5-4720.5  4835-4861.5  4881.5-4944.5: 1.3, 14.2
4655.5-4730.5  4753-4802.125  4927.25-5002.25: -2.3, 14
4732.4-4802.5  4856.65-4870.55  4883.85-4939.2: 2.3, 14.5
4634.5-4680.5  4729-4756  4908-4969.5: -1.4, 14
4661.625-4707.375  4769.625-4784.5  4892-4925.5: -0.8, 14.1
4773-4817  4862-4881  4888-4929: 2.0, 14.5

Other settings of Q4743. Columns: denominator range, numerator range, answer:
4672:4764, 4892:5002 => 1.11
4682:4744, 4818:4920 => 1.05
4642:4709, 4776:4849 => 1.12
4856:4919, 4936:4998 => 1.08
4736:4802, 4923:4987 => 1.06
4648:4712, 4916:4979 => 1.19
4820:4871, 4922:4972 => 1.12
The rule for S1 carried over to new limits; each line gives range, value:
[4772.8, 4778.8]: 14.4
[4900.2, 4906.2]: 14.2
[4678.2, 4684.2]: 13.7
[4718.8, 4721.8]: 15.3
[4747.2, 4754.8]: 15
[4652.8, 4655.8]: 13.2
